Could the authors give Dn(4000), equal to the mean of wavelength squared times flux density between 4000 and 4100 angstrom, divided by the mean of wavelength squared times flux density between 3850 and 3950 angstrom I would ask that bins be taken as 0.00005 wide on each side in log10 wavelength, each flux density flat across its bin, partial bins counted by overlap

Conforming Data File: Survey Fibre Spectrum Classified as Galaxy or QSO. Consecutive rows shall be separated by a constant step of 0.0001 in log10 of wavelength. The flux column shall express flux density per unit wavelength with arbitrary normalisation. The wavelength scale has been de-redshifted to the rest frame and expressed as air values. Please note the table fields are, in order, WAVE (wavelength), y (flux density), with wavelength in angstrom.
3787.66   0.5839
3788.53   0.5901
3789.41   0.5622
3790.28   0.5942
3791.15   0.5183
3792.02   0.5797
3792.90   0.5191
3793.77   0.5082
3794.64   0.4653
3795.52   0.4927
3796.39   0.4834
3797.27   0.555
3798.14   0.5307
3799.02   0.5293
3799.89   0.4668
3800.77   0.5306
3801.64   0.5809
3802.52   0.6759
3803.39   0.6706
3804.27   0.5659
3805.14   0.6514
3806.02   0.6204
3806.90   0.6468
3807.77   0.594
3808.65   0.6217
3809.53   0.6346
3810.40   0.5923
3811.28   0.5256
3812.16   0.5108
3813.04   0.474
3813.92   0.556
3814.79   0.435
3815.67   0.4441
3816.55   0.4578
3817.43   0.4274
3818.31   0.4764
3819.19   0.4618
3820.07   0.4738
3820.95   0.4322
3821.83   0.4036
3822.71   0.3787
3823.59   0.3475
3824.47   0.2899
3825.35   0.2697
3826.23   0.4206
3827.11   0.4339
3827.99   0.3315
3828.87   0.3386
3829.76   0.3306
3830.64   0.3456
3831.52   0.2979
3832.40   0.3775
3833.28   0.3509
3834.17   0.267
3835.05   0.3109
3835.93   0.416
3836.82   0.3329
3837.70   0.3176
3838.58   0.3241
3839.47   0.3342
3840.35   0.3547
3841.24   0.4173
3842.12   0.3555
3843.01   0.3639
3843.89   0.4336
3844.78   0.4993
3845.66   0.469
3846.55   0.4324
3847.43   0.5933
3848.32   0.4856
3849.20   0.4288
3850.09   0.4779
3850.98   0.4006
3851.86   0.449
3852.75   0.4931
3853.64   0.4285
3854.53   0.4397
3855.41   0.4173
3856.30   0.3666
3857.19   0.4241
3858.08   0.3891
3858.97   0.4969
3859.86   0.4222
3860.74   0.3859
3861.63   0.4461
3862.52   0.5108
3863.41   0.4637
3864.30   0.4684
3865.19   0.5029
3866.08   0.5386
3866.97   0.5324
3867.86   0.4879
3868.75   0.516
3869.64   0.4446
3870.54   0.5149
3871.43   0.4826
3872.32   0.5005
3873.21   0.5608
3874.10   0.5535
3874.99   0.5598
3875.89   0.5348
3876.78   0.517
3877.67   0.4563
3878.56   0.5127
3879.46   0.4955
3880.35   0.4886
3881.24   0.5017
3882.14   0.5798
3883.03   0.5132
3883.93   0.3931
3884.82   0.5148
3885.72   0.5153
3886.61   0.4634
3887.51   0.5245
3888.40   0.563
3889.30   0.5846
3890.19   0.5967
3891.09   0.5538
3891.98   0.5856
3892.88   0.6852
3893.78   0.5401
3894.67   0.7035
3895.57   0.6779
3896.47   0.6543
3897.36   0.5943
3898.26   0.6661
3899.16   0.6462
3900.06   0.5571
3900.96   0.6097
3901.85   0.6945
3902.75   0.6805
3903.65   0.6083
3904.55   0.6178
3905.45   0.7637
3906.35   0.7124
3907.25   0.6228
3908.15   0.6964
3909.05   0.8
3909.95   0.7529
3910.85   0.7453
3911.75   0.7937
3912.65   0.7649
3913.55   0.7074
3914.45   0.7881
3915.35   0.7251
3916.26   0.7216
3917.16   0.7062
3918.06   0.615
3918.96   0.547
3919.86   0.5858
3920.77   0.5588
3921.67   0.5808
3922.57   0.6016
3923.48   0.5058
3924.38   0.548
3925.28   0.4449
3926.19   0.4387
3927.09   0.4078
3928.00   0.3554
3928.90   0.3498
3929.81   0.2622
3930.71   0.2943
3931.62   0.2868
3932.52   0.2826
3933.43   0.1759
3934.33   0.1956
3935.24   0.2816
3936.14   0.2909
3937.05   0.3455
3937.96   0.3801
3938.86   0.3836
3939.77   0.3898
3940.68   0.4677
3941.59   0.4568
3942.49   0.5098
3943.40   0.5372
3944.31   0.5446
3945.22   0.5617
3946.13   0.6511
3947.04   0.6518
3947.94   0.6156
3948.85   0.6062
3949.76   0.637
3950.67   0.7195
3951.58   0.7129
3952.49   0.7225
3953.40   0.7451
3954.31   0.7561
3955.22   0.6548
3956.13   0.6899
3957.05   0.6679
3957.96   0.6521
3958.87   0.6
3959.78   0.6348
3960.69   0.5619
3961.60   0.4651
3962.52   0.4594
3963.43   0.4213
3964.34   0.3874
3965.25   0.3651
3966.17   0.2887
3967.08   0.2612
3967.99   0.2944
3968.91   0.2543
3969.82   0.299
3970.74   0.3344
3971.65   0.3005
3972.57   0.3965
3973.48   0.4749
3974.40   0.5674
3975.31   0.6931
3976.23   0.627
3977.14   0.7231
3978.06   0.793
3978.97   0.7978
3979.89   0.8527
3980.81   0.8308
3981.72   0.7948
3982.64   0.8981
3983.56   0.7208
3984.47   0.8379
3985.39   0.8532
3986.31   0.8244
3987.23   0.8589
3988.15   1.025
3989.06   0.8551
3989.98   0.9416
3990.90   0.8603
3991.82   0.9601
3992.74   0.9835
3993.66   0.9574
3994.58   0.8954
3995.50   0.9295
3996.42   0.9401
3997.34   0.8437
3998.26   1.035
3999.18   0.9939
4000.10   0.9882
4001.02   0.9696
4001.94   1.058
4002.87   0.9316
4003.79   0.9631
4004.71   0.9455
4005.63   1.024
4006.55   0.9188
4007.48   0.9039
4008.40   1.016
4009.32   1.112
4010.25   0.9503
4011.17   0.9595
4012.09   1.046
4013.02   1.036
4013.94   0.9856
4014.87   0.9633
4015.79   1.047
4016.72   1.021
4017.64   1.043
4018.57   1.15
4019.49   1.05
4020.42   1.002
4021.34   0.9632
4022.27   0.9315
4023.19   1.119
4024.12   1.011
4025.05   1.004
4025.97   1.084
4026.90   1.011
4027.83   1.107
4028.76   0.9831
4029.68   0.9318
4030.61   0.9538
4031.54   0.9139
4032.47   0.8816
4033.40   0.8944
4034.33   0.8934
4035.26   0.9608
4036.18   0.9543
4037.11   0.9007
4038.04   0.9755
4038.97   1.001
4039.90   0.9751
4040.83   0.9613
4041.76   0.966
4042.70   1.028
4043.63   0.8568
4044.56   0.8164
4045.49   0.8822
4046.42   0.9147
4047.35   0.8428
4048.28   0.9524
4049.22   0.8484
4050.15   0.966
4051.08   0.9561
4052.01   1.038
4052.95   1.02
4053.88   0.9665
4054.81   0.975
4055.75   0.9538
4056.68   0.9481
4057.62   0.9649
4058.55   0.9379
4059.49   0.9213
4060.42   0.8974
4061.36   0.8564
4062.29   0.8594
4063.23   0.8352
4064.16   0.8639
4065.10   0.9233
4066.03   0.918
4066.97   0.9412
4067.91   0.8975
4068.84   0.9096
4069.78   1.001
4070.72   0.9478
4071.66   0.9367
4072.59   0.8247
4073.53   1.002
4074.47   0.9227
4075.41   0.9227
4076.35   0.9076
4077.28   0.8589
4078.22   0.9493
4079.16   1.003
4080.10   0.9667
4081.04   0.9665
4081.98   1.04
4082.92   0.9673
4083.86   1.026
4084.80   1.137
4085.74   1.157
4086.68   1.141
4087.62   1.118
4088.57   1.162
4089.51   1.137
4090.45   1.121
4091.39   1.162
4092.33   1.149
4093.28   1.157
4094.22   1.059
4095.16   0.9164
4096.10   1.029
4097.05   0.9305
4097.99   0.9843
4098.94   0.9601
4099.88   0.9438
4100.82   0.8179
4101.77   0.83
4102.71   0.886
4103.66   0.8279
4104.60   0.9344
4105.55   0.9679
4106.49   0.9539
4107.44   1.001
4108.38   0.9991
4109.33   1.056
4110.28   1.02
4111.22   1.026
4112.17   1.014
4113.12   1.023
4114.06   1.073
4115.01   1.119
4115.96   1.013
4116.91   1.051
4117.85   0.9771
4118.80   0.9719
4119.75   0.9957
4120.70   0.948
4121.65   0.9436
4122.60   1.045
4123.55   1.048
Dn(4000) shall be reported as 2.0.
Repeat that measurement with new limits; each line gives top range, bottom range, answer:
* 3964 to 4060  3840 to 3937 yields 1.79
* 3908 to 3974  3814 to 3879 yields 1.25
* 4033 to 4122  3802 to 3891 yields 2.35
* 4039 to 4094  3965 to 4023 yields 1.21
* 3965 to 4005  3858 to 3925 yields 1.36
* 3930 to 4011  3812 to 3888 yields 1.61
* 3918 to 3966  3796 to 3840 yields 1.17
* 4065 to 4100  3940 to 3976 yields 2.02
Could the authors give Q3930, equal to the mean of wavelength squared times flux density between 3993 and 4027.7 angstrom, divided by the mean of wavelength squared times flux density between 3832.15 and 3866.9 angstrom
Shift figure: 2.6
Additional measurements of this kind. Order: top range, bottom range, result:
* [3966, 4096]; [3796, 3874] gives 2.21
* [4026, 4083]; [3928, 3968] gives 2.05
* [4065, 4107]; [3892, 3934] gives 1.83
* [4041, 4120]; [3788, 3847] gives 2.41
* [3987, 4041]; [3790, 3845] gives 2.36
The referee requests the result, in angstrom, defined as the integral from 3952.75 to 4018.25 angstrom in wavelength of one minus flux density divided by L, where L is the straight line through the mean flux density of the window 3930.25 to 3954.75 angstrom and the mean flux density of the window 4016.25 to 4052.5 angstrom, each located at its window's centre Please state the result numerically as -4.4 angstrom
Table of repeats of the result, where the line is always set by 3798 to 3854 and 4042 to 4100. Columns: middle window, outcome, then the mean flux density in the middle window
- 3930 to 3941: 6.0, 0.312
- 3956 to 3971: 6.0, 0.445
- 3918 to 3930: 3.1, 0.486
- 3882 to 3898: 0.5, 0.57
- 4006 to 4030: -4.3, 1.01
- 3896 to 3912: -1.6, 0.677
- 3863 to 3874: 0.8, 0.503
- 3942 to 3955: 1.3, 0.641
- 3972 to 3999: -1.0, 0.82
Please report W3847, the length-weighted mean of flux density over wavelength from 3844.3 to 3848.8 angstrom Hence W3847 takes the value 0.495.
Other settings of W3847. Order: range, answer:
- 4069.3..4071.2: 0.97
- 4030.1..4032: 0.932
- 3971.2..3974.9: 0.438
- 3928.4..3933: 0.295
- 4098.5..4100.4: 0.952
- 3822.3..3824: 0.363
